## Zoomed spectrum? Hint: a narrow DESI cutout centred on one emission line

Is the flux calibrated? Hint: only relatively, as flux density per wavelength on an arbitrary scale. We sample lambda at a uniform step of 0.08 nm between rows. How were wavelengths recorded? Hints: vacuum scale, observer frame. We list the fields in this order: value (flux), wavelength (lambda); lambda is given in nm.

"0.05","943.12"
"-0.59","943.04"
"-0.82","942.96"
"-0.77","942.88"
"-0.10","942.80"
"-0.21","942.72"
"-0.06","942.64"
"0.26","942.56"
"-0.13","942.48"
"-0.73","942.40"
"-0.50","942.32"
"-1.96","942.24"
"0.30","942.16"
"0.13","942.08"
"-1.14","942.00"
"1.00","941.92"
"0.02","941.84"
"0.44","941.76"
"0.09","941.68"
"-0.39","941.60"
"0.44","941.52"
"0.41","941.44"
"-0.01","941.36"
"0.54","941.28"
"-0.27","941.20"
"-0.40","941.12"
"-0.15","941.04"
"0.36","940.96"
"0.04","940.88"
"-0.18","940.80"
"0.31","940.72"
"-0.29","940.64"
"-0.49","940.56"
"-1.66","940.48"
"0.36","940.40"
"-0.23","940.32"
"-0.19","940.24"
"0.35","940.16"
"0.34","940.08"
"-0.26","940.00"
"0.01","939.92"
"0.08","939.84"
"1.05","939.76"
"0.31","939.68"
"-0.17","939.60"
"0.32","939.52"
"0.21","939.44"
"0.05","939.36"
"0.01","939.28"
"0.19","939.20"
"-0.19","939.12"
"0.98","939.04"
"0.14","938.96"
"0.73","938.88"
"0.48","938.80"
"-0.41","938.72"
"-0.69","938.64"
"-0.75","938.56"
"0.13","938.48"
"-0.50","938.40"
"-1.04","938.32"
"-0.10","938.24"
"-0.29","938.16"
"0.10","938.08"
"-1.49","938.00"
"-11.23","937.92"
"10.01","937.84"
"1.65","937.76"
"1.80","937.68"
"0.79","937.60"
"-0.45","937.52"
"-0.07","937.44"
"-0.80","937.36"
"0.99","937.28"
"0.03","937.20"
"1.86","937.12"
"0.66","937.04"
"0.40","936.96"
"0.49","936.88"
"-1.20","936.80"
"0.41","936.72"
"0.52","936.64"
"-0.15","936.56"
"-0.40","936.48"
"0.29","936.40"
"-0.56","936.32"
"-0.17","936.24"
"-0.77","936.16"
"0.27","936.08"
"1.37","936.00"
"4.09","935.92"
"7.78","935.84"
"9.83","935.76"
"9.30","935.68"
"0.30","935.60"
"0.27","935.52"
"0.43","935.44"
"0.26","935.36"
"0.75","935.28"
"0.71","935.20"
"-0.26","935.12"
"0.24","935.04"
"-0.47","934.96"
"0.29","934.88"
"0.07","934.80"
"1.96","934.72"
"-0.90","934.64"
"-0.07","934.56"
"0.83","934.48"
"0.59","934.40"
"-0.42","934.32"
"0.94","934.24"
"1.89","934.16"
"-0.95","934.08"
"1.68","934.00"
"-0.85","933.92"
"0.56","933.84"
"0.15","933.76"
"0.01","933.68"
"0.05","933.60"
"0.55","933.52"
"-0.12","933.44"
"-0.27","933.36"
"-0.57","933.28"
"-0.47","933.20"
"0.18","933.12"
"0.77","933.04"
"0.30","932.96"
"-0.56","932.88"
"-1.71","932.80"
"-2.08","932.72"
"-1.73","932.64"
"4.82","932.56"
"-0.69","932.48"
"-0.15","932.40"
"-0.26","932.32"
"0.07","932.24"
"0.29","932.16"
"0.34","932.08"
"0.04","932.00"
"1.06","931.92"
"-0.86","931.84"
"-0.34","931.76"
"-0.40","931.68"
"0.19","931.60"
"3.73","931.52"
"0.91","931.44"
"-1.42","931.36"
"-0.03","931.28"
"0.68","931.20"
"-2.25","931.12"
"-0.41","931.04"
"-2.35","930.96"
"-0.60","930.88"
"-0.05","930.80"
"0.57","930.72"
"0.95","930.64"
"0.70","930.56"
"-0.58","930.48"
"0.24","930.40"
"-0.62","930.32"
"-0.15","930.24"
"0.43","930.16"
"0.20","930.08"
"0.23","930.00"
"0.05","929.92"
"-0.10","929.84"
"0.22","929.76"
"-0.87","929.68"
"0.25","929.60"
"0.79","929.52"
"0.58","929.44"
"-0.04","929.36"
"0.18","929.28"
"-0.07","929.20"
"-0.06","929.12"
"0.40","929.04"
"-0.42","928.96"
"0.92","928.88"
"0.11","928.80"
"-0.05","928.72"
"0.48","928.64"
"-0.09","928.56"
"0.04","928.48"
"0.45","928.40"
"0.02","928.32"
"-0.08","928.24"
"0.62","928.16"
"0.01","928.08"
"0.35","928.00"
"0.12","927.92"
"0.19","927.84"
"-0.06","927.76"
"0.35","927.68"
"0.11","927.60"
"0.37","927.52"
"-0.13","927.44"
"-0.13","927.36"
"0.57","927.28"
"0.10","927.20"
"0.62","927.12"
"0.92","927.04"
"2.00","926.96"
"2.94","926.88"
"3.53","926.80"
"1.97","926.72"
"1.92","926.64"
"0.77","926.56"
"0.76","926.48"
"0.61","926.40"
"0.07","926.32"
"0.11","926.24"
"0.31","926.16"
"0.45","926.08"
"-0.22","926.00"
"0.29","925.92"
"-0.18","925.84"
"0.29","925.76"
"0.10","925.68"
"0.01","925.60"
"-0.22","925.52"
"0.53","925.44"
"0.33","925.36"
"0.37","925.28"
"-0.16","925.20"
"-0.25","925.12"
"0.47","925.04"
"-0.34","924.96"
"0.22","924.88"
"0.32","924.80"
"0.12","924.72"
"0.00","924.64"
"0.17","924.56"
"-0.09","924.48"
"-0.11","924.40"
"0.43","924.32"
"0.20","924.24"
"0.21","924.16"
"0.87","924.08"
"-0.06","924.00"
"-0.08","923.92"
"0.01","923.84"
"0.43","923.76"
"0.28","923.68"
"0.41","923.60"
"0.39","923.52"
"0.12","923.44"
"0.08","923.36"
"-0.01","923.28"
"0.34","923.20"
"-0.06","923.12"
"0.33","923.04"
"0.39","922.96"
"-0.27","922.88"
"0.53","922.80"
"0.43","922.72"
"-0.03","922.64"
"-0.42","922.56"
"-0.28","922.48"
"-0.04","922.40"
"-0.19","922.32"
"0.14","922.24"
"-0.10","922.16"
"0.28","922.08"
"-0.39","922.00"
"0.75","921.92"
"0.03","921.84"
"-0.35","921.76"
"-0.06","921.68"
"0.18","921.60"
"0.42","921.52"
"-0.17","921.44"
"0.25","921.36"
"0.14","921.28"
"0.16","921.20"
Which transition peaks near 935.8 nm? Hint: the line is [O III] 5007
